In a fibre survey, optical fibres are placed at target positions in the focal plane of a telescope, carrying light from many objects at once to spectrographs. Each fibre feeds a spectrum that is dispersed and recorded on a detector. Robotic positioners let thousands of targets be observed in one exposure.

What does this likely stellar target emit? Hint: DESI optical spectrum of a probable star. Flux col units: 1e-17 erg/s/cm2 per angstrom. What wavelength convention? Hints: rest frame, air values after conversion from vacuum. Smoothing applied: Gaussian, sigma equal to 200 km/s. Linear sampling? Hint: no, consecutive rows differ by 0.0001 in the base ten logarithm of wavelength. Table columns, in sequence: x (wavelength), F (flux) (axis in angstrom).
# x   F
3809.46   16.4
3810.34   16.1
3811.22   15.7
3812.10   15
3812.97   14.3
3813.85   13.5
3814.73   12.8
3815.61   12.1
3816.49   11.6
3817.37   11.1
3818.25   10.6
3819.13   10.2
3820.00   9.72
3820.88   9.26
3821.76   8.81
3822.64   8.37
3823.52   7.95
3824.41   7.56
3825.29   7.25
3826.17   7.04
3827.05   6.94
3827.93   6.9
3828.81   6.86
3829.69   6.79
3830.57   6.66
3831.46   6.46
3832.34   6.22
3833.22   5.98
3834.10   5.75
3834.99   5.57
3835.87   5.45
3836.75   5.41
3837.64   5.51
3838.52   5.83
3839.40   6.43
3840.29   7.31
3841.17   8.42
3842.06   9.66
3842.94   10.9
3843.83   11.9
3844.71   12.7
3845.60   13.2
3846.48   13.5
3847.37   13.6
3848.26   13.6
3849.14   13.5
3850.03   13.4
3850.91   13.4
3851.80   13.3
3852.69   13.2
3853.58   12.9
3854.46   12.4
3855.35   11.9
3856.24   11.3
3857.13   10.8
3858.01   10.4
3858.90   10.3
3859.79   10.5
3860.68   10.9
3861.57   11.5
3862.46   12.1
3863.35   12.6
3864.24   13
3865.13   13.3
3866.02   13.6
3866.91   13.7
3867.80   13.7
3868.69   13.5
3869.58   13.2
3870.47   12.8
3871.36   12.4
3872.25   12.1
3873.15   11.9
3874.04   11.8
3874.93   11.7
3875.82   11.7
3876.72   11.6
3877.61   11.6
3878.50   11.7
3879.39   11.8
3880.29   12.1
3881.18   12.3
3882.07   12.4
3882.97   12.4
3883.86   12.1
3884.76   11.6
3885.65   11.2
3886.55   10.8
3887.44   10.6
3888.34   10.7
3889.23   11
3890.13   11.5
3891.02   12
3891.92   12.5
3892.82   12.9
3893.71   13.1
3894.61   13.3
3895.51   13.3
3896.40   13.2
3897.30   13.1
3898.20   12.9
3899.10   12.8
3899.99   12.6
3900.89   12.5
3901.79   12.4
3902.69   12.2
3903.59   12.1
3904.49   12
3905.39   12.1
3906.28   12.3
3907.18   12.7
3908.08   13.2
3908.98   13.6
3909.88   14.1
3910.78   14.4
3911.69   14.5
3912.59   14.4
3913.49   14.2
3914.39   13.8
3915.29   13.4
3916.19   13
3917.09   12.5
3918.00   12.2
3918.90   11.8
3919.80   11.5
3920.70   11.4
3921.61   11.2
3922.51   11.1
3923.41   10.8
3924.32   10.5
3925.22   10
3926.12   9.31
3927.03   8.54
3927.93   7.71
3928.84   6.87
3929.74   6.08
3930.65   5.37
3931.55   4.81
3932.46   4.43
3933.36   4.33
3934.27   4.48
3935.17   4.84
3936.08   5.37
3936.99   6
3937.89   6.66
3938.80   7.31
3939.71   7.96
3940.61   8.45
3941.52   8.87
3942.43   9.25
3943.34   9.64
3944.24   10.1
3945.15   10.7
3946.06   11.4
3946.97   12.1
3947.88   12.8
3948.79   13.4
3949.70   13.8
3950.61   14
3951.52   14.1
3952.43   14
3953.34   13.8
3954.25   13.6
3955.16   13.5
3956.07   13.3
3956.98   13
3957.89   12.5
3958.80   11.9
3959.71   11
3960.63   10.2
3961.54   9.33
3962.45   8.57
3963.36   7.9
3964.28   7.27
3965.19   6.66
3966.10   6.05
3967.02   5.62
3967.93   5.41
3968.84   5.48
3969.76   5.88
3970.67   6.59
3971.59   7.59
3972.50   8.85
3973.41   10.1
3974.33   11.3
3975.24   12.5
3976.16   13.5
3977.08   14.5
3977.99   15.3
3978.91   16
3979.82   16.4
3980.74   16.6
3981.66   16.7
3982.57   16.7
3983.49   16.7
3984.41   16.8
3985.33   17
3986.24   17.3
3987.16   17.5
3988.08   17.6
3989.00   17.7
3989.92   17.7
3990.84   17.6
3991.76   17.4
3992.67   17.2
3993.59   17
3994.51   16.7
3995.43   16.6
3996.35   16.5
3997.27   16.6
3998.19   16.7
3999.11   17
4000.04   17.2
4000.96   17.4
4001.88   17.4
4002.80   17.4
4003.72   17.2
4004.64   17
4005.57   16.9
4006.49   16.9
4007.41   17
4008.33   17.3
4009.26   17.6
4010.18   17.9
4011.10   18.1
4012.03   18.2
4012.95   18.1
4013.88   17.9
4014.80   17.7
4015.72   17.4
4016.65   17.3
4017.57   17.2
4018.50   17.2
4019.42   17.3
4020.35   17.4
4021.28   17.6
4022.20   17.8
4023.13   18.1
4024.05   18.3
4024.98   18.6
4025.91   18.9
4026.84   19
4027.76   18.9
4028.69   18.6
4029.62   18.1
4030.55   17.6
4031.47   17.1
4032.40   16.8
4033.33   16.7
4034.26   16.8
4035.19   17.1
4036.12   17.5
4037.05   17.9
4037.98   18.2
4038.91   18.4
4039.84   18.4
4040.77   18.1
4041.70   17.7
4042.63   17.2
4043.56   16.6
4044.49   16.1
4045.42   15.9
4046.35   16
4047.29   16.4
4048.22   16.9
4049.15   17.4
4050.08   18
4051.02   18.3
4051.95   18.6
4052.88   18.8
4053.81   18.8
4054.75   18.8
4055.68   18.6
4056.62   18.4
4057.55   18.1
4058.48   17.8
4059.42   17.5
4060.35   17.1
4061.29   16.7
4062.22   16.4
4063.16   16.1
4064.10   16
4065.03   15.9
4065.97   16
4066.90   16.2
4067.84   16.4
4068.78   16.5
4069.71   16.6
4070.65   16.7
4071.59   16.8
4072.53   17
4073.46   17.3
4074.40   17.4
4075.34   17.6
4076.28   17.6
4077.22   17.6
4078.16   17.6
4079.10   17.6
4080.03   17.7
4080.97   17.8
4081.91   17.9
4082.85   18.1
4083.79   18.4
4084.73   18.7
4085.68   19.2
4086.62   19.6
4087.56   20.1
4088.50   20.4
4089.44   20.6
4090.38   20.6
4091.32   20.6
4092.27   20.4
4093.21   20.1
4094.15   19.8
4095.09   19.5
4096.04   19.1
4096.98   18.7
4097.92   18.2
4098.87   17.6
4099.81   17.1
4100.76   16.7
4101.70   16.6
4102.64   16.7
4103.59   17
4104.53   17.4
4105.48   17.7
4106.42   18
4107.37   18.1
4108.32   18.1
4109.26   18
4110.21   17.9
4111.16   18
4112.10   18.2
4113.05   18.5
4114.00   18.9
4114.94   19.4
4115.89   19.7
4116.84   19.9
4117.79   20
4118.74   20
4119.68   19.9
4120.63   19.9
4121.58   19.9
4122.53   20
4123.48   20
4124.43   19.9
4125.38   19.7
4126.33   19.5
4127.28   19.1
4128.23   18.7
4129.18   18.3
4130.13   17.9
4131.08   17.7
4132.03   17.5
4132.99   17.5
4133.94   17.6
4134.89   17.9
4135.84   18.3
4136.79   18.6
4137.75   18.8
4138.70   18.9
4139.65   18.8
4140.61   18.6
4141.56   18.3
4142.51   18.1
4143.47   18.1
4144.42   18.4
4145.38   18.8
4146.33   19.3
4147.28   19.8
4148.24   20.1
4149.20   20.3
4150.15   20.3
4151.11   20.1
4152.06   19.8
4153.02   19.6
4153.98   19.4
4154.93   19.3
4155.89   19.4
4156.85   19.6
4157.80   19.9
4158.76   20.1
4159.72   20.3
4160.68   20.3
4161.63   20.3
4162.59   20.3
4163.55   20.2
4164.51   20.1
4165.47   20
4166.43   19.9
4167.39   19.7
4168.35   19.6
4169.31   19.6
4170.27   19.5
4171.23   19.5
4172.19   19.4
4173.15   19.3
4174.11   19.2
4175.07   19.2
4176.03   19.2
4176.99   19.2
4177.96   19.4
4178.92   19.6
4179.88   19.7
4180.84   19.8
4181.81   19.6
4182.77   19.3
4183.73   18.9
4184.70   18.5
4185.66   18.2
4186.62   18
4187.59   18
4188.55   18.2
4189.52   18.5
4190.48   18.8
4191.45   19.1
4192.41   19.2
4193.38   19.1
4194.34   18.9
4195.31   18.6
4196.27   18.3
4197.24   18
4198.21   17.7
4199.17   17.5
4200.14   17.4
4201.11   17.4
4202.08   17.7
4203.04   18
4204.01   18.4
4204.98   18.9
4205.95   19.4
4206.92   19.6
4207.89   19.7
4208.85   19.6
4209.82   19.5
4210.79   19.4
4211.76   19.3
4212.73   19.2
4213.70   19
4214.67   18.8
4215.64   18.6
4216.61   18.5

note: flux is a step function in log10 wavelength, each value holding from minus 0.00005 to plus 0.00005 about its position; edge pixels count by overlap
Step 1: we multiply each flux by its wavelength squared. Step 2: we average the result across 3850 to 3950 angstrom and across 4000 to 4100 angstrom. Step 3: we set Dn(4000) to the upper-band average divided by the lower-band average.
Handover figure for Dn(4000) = 1.7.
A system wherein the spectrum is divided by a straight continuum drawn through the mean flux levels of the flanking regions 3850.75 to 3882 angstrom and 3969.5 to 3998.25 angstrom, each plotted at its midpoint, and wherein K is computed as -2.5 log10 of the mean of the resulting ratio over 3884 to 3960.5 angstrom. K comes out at 0.21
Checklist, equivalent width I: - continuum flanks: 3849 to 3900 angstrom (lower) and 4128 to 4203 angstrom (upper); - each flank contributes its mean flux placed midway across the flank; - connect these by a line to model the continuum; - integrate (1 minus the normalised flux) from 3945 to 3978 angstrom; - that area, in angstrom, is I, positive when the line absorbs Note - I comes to 8.2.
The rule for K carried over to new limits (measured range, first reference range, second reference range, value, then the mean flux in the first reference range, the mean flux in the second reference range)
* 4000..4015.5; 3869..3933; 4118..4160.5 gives -0.167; 11.6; 19.1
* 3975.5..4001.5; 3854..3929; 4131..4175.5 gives -0.134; 12.1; 19.3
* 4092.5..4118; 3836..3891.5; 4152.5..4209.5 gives -0.061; 11.6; 19.1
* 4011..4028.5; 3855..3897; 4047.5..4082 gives -0.119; 12.1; 17.4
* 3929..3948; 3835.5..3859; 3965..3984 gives 0.418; 10.8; 11.2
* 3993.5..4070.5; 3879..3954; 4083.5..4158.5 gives -0.129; 11.1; 18.9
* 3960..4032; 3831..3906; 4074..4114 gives 0.016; 11.4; 18.4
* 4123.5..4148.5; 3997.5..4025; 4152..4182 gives 0.035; 17.5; 19.7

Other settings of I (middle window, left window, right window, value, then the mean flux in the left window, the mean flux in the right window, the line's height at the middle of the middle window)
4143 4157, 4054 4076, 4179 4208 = -1.1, 17.1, 18.6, 18.1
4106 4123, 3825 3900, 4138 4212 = -1.4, 11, 19.2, 17.6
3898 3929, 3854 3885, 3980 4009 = 3.9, 12.1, 17.1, 13.8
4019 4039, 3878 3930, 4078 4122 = -1.9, 12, 18.7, 16.3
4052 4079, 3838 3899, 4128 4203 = -1.0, 11.9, 19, 16.6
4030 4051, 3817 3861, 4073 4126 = -0.8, 9.47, 18.7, 16.6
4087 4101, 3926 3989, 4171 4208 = -3.6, 10.6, 18.8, 15.4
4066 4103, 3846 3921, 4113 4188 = -1.2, 12.5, 19.3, 17.6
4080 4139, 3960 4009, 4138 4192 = -3.6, 14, 19.3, 17.7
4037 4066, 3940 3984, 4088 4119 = -2.6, 11.3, 18.7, 16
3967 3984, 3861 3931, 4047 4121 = 3.2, 12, 18.1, 14.6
